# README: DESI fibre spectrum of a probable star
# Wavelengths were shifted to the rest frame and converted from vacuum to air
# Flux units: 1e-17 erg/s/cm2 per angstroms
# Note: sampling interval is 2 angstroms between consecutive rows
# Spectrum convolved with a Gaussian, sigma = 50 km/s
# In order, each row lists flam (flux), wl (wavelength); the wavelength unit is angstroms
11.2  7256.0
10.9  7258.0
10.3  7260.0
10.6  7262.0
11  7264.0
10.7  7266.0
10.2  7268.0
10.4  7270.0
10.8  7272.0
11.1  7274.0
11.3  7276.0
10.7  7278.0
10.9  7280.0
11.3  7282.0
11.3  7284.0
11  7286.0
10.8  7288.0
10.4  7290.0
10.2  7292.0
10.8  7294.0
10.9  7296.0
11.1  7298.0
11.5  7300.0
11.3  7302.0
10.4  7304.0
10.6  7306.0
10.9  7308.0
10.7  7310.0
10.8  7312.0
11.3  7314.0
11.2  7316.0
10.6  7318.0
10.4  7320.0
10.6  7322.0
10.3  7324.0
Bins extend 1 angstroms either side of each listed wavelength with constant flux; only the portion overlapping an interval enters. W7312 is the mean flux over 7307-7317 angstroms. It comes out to 11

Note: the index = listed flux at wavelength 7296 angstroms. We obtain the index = 10.9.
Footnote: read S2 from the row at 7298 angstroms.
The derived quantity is 11.1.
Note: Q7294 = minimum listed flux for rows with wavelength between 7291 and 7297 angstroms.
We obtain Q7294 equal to 10.2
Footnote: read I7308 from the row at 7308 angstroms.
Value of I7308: 10.9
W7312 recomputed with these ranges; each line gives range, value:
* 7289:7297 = 10.6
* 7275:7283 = 11.1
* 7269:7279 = 10.9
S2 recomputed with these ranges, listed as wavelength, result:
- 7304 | 10.4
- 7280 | 10.9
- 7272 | 10.8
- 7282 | 11.3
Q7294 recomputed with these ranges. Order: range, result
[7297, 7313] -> 10.4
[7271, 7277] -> 10.8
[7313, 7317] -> 11.2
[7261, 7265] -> 10.6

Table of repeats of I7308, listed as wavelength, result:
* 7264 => 11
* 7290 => 10.4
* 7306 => 10.6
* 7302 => 11.3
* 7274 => 11.1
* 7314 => 11.3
